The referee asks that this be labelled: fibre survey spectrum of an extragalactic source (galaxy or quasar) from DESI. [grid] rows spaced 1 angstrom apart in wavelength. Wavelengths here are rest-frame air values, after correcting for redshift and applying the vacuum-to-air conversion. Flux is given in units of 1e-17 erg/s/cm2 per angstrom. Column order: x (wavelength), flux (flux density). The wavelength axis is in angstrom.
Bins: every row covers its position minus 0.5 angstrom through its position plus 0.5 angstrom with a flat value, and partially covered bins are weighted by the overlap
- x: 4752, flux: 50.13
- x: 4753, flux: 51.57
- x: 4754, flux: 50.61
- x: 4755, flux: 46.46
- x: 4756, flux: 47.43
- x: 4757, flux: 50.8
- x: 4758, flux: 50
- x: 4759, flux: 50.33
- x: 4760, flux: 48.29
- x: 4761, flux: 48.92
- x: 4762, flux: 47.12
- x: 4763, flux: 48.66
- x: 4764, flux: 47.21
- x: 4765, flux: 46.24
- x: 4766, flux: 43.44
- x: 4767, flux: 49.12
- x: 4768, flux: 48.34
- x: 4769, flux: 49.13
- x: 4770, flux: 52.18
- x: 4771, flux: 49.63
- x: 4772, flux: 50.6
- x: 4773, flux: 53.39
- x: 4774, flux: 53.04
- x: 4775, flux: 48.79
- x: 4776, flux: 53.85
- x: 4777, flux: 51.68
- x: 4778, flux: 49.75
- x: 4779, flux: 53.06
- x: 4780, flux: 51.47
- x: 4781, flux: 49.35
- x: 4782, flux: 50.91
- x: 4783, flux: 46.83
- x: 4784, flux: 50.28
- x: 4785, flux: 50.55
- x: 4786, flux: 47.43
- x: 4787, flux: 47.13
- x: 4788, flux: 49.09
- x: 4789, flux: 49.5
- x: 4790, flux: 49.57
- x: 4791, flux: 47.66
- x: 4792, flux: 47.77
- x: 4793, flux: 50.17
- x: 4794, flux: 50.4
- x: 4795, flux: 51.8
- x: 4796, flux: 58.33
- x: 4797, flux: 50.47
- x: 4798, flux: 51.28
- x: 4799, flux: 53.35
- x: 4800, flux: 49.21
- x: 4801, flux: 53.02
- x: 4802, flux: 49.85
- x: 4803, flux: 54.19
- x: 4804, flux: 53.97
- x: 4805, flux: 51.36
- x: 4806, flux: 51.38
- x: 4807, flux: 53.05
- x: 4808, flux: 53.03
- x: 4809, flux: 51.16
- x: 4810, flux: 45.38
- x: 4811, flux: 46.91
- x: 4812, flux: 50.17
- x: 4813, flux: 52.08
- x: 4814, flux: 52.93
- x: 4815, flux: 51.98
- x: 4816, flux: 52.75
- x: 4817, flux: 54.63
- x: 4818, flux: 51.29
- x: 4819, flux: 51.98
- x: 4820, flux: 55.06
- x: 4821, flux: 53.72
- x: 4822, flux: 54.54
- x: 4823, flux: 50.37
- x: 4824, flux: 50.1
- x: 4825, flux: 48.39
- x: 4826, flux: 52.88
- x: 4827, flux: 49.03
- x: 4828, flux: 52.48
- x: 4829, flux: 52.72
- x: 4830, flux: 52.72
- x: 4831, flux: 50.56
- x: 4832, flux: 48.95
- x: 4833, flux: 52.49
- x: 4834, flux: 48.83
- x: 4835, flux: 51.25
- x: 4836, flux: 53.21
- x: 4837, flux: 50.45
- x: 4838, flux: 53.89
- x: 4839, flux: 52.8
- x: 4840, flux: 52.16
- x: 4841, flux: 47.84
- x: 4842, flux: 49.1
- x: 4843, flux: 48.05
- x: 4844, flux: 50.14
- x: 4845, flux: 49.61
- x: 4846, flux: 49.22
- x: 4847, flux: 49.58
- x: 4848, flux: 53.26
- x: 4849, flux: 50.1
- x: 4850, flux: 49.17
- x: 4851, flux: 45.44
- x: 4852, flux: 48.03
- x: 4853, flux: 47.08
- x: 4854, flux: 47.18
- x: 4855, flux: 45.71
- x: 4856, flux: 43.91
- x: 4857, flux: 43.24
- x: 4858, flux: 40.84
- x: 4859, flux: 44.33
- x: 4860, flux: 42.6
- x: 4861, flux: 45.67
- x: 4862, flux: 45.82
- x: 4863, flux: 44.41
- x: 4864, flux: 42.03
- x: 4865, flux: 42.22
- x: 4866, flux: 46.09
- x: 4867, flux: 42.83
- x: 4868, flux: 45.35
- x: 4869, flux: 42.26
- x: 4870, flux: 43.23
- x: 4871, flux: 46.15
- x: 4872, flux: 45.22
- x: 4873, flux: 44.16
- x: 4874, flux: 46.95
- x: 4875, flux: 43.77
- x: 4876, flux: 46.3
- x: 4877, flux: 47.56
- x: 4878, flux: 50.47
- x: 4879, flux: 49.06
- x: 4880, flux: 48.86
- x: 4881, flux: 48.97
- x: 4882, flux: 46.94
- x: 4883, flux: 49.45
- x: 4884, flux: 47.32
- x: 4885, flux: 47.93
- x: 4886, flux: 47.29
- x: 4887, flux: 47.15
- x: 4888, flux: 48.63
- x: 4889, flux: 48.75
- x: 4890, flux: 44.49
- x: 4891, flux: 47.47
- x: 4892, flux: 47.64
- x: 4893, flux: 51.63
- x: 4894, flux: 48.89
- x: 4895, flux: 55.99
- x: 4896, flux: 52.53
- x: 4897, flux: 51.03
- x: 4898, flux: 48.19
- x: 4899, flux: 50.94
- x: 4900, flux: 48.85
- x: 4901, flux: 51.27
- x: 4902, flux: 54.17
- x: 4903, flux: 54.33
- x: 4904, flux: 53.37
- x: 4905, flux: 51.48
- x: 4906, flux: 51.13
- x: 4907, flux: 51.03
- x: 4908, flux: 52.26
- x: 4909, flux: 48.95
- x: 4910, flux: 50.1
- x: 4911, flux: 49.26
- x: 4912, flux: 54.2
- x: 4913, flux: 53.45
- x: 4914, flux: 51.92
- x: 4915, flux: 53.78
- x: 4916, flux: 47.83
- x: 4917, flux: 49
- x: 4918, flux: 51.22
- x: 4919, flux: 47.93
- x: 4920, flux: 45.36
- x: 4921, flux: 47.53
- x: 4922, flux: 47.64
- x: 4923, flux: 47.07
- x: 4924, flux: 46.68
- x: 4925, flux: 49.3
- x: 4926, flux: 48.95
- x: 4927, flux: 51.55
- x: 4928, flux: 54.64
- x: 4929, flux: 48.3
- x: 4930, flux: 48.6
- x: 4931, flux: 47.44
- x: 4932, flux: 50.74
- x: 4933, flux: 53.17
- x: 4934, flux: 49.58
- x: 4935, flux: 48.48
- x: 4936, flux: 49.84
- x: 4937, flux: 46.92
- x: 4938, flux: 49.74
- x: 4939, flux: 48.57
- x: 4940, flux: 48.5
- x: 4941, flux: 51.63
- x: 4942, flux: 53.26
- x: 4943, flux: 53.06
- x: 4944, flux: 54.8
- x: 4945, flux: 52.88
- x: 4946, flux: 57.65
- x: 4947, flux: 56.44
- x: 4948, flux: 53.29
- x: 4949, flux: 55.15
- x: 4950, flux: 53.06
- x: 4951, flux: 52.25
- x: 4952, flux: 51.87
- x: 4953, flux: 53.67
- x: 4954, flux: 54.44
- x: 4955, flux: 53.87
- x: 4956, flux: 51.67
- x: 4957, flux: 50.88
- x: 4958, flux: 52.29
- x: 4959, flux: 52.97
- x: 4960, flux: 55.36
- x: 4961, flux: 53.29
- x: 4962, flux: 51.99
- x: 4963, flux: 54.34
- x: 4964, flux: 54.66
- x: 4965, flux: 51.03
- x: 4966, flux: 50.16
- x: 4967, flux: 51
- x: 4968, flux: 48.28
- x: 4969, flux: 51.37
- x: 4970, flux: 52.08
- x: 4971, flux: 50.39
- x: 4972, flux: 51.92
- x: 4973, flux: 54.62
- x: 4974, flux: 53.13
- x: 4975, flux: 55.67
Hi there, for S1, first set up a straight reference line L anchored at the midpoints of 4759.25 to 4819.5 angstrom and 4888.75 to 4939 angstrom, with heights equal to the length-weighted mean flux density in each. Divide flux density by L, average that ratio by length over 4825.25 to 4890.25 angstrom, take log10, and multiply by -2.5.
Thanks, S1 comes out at 0.055 mag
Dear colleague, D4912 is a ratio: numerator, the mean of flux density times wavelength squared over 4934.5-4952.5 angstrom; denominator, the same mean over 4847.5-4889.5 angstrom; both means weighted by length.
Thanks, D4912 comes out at 1.16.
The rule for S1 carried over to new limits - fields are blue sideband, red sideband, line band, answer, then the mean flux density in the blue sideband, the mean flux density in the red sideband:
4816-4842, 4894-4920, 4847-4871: 0.14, 51.7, 51.2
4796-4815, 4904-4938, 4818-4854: 0.01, 51.5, 49.9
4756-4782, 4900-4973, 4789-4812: -0.02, 49.8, 51.3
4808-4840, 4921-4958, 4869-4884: 0.10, 51.5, 51.2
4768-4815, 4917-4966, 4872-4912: 0.04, 50.8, 51.3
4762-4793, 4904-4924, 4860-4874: 0.13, 49.5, 50.1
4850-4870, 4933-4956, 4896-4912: -0.06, 44.6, 52.2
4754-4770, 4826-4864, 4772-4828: -0.06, 48.3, 48.7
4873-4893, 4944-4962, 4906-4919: -0.02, 47.6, 53.6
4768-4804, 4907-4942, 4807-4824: -0.03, 50.7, 49.8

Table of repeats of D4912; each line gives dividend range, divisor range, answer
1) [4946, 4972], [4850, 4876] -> 1.23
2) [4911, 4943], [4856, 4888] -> 1.12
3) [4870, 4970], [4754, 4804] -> 1.07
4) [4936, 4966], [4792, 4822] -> 1.08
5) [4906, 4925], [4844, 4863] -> 1.09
